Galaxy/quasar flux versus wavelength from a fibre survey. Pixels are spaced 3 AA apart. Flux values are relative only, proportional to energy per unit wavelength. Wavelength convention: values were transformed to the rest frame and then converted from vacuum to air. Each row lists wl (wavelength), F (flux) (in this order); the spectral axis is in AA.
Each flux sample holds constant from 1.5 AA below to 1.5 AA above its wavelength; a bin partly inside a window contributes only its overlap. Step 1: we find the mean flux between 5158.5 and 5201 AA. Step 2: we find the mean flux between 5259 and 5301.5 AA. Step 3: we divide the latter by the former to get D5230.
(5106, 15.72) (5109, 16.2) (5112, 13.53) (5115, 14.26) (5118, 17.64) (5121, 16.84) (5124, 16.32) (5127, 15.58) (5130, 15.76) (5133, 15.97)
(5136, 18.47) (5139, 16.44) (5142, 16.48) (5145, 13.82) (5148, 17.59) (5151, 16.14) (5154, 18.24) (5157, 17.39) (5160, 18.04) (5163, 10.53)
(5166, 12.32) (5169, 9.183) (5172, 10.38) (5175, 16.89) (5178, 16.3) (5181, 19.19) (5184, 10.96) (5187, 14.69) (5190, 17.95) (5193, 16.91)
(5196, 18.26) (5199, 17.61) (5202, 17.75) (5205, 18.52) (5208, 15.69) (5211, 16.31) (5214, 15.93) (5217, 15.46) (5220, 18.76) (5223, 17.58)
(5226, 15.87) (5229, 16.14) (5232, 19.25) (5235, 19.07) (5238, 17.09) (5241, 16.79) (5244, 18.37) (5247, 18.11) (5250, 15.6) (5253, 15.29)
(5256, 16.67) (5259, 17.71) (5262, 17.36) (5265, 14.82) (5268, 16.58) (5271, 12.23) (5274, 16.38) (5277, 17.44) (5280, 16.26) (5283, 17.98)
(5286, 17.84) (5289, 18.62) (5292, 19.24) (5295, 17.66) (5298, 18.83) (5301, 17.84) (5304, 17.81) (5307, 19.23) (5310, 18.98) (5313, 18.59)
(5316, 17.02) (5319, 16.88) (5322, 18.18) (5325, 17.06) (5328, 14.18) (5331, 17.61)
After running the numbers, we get 1.1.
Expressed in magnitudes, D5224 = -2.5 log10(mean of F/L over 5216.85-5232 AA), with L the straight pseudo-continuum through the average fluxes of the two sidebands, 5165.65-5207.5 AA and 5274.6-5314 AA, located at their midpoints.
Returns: -0.04 mag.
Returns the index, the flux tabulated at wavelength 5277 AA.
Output 17.44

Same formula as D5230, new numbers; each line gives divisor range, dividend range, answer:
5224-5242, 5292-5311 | 1.06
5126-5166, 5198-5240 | 1.07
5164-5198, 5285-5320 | 1.23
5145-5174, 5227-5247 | 1.23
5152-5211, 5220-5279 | 1.07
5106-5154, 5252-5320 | 1.07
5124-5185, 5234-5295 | 1.11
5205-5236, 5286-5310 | 1.08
